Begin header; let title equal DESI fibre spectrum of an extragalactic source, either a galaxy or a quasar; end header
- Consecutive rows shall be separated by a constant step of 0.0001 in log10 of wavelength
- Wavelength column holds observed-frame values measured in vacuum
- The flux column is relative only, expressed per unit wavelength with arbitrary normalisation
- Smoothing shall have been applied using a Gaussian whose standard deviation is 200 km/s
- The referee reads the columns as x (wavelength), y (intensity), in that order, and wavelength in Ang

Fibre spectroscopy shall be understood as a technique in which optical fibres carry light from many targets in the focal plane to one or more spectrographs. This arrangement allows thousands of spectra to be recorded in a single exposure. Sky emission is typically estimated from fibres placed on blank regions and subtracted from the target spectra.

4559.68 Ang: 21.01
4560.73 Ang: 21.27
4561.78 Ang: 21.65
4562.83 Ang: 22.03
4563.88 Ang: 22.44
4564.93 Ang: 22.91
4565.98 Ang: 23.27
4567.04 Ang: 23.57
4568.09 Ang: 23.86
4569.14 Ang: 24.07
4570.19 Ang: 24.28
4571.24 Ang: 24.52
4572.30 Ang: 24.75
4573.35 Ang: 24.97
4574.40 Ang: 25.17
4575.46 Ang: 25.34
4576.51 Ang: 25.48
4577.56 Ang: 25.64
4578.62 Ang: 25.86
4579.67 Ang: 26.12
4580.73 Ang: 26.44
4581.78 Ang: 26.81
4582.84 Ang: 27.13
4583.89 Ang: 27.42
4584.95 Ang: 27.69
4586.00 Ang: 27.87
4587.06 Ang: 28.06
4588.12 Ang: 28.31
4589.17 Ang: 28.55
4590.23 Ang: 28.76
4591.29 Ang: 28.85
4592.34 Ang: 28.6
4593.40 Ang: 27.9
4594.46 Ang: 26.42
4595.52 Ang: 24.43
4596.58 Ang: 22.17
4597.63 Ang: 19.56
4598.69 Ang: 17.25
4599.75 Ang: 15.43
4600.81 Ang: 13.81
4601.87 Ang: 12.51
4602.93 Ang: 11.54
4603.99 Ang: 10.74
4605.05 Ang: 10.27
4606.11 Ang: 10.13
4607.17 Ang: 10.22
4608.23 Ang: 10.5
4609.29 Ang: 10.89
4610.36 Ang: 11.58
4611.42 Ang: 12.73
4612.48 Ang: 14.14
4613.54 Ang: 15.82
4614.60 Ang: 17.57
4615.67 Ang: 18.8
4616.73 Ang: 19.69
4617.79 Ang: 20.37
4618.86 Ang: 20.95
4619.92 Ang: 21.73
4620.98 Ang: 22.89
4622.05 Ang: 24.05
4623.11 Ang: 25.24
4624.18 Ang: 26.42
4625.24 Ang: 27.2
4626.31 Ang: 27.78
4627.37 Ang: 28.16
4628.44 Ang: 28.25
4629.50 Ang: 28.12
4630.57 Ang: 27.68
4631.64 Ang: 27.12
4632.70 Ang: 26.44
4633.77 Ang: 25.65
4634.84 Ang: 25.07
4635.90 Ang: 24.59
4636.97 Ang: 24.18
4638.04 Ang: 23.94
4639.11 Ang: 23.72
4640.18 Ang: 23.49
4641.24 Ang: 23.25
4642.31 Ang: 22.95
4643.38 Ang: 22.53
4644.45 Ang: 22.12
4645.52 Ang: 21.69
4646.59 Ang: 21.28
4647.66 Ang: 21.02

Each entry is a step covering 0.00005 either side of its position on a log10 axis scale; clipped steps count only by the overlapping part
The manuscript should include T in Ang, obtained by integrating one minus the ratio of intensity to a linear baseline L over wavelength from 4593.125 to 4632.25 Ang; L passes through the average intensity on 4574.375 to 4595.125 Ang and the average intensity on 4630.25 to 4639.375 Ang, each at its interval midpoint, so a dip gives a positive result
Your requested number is 10.0 Ang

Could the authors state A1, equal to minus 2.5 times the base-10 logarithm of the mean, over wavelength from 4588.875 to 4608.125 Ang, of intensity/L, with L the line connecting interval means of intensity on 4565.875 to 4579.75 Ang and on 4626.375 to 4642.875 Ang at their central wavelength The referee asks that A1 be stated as 0.30 mag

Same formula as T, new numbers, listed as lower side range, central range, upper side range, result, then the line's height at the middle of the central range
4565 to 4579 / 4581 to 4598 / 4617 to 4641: -1.4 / 24.7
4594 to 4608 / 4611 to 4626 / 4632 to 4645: -0.8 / 19.5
